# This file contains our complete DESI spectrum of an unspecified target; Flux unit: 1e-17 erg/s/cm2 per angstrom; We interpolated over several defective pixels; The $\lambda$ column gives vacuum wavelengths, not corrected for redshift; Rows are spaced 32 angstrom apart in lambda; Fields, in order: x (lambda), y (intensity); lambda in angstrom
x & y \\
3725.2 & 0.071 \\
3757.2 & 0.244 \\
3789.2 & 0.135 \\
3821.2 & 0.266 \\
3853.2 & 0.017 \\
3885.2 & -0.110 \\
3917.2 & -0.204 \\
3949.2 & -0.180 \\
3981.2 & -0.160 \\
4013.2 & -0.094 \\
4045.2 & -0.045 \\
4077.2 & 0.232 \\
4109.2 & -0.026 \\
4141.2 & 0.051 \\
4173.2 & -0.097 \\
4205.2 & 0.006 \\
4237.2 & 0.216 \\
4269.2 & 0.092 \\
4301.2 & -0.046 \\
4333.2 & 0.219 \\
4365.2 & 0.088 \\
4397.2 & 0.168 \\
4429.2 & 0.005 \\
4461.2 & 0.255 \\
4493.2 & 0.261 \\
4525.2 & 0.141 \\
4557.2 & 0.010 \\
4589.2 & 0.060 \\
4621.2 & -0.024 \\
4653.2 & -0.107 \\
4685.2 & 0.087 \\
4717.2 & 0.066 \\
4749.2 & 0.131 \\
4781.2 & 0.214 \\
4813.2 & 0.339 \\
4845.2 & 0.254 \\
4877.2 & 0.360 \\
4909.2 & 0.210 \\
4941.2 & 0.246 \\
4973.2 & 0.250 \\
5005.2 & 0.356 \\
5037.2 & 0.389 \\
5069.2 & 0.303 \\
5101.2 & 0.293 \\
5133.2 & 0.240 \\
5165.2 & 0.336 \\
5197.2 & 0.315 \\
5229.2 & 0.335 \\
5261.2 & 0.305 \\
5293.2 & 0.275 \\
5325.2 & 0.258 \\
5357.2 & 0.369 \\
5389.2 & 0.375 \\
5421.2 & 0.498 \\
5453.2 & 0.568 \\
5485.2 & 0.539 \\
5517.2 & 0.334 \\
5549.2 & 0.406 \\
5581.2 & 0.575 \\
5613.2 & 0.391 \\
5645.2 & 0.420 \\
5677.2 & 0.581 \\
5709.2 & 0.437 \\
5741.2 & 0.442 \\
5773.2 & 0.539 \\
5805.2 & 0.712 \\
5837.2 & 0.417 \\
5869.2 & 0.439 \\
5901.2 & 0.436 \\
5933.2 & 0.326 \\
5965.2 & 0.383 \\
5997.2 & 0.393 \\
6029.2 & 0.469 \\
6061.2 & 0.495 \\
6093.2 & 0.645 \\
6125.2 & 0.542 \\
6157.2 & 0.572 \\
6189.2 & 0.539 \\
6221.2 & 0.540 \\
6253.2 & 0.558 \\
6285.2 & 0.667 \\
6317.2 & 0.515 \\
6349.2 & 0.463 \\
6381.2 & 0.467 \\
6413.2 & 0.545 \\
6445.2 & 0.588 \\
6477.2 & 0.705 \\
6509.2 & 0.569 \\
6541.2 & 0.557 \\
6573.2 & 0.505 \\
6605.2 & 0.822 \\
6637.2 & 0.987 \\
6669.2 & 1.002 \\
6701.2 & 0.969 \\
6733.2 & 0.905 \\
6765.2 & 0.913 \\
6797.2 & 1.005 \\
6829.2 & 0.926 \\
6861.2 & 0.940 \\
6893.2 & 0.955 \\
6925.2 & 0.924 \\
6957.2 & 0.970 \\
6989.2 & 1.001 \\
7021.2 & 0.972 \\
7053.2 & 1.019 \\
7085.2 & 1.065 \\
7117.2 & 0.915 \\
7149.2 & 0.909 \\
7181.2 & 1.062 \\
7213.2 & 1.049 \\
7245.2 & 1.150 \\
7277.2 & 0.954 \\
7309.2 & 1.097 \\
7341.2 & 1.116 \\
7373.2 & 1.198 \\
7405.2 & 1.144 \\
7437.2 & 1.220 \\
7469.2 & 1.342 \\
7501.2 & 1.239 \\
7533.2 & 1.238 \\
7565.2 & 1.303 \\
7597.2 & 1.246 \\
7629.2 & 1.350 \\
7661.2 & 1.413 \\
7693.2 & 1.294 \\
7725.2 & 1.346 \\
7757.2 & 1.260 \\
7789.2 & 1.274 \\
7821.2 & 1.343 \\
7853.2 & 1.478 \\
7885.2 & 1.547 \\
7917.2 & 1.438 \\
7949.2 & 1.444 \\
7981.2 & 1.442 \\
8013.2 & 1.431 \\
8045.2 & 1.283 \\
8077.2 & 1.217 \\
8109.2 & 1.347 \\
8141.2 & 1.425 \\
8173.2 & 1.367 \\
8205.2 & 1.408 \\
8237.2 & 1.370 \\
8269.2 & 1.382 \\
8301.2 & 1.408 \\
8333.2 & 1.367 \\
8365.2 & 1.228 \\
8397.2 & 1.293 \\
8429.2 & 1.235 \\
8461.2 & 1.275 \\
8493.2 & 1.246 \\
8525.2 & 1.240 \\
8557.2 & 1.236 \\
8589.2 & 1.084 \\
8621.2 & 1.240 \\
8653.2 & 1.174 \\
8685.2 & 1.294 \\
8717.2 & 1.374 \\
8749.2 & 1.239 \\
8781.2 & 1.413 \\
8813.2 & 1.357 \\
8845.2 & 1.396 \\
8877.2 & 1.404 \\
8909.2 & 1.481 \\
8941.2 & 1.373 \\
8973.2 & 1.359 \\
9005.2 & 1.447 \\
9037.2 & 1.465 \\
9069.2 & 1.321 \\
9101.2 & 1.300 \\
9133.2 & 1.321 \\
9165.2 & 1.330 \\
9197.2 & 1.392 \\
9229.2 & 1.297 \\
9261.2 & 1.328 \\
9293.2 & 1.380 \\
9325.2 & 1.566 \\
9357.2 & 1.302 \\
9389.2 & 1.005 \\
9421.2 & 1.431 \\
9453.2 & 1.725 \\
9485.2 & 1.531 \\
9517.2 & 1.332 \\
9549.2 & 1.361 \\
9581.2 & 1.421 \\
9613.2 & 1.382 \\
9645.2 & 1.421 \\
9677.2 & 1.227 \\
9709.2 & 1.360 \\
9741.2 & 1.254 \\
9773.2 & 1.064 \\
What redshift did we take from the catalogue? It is 0.66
